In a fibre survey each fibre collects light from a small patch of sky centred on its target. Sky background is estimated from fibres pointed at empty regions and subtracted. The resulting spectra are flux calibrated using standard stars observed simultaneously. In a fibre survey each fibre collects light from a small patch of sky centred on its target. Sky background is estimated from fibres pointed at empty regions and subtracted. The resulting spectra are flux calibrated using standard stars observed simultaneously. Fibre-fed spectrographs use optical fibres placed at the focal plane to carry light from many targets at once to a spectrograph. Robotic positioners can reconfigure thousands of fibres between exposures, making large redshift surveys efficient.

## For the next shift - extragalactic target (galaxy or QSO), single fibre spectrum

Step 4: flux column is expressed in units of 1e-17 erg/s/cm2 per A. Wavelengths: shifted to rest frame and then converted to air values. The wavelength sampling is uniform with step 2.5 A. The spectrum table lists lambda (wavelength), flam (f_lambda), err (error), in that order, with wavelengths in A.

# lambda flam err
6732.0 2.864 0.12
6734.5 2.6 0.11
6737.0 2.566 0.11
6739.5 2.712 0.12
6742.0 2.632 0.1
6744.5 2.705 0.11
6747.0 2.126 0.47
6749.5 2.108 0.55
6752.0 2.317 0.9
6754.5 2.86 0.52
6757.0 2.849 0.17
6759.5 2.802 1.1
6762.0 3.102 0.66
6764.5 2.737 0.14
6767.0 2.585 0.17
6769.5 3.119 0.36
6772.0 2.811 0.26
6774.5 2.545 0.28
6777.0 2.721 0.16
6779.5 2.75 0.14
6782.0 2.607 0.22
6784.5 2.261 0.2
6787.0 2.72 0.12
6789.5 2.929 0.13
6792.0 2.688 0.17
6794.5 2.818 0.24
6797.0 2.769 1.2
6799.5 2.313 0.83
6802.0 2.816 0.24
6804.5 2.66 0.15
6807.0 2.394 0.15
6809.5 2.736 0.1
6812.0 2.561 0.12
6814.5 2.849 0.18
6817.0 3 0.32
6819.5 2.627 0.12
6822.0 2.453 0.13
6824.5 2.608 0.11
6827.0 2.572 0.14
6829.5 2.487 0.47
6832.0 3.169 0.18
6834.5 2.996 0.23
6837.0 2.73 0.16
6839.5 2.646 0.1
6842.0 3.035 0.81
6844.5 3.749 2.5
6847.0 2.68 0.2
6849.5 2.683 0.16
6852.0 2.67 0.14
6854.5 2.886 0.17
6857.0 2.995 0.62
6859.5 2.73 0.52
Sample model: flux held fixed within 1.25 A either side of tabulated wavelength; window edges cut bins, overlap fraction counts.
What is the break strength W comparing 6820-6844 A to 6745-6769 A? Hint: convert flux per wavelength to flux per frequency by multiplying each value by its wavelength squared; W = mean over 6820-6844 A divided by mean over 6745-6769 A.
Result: 1.08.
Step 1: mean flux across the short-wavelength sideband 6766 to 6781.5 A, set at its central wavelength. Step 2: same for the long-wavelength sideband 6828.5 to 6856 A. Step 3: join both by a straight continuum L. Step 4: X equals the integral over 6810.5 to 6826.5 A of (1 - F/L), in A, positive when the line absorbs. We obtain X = 0.9 A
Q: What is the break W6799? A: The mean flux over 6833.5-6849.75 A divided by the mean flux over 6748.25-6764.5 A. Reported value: 1.10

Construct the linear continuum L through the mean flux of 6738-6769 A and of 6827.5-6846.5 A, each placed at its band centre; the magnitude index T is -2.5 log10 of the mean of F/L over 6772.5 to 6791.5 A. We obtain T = 0.036 mag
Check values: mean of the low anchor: 2.64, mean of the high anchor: 2.95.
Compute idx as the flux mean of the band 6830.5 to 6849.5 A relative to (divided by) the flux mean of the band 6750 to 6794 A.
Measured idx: 1.09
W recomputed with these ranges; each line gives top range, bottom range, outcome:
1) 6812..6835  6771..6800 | 1.04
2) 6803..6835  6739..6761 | 1.07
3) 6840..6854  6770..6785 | 1.13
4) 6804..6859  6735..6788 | 1.07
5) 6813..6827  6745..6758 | 1.12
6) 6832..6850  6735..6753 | 1.24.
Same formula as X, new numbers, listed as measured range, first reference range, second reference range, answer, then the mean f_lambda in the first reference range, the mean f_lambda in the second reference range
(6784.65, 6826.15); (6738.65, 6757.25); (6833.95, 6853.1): 1.1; 2.52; 2.9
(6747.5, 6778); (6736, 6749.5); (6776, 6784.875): -1.6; 2.51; 2.61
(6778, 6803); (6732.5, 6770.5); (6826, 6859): 0.7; 2.66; 2.87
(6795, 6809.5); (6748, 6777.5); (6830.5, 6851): 1.1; 2.71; 2.95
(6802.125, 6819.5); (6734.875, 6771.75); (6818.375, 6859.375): 0.4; 2.66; 2.81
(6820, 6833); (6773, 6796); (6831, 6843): 1.0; 2.67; 2.91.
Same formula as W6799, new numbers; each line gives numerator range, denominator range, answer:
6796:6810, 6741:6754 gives 1.09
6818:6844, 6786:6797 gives 0.99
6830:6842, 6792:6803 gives 1.07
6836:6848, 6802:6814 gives 1.13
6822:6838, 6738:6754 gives 1.11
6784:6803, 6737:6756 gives 1.07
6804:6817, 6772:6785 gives 1.02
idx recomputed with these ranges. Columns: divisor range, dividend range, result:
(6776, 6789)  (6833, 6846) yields 1.15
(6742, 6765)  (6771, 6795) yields 1.02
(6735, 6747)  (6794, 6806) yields 1.03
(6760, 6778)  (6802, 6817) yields 0.96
